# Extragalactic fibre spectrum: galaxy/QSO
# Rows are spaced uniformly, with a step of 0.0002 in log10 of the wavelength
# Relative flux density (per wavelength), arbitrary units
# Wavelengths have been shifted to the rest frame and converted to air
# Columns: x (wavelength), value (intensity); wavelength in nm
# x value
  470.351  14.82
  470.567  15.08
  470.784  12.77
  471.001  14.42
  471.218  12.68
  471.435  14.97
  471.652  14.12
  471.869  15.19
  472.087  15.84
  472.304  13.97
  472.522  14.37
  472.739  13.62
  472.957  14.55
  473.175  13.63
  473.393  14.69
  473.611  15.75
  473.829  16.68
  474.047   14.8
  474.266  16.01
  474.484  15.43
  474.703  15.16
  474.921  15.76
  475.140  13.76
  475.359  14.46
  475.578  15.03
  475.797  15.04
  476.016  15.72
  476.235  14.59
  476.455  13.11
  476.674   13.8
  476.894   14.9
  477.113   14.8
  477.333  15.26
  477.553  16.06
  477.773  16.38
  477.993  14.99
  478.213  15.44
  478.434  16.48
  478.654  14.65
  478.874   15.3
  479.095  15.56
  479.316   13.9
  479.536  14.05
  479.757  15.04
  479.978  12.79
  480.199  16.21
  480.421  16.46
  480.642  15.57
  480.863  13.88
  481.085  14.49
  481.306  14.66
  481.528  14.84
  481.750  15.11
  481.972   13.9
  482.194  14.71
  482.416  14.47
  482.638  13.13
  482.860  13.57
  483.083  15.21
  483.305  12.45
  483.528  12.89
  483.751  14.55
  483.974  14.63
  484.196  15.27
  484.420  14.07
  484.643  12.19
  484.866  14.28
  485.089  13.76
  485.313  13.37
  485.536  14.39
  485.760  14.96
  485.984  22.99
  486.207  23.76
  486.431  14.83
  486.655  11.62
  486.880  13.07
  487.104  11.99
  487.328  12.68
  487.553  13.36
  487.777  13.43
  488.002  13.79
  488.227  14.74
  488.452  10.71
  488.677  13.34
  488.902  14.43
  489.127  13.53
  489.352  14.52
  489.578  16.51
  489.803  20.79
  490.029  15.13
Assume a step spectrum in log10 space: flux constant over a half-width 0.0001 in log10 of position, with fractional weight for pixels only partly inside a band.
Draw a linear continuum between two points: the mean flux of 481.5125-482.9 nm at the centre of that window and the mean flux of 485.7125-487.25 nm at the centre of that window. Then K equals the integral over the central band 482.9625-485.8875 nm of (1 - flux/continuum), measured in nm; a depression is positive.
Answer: 0.23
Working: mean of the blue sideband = 14.2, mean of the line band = 14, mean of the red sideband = 16.1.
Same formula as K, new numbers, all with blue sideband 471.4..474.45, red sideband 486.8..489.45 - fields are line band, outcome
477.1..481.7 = -0.29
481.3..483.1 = -0.05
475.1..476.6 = 0.00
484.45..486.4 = -0.36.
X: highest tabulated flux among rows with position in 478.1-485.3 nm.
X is 16.48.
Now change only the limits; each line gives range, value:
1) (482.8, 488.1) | 23.76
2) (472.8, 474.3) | 16.68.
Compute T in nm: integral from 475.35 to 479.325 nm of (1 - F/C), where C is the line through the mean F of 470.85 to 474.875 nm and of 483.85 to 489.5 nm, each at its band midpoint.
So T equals -0.11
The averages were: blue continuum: 14.8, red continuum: 14.4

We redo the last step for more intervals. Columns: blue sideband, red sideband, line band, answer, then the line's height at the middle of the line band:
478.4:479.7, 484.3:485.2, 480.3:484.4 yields -0.08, 14.1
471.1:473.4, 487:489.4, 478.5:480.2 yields -0.10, 13.9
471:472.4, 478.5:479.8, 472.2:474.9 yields -0.07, 14.5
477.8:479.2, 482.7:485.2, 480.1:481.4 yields -0.03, 14.8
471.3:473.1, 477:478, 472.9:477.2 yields 0.05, 15.1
